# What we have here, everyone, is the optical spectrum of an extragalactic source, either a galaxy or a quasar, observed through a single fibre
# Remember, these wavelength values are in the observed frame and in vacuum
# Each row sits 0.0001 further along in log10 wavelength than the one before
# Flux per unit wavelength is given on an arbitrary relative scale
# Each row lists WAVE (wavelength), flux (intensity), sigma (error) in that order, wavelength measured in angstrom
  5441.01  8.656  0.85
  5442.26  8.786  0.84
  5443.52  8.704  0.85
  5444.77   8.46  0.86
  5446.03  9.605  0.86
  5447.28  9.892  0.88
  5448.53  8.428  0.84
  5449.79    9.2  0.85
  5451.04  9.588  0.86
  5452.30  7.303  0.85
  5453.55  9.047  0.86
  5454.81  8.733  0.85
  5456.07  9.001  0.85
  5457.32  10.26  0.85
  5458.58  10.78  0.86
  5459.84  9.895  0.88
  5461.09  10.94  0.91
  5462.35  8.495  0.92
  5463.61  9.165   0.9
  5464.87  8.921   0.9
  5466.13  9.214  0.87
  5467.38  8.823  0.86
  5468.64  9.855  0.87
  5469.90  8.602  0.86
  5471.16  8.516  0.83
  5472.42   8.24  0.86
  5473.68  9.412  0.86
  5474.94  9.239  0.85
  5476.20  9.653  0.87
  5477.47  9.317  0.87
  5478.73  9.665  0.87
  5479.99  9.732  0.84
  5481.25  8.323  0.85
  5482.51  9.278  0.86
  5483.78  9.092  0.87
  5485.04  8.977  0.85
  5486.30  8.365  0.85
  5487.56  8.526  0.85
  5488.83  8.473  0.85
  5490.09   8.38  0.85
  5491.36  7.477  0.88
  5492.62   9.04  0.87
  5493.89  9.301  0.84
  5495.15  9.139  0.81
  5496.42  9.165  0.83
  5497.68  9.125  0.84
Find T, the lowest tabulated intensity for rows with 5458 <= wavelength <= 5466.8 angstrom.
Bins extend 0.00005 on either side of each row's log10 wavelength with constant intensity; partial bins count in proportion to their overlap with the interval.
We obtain 8.495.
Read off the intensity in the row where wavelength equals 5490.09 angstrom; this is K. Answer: 8.38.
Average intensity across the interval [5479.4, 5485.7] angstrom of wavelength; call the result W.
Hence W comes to 9.08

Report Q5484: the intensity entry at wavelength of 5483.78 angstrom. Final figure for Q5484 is 9.092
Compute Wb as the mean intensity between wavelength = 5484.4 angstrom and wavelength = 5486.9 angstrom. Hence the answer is 8.7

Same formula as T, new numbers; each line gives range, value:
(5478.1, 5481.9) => 8.323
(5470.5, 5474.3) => 8.24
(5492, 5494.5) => 9.04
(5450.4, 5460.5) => 7.303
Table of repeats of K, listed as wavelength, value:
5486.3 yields 8.365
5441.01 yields 8.656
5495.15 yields 9.139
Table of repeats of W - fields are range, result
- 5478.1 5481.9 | 9.26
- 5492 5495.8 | 9.15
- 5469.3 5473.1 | 8.46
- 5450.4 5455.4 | 8.67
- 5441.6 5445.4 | 8.64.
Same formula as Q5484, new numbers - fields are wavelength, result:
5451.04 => 9.588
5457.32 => 10.26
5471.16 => 8.516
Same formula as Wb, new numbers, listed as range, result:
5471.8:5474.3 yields 8.83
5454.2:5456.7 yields 8.88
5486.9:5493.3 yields 8.38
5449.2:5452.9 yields 8.7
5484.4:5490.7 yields 8.56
